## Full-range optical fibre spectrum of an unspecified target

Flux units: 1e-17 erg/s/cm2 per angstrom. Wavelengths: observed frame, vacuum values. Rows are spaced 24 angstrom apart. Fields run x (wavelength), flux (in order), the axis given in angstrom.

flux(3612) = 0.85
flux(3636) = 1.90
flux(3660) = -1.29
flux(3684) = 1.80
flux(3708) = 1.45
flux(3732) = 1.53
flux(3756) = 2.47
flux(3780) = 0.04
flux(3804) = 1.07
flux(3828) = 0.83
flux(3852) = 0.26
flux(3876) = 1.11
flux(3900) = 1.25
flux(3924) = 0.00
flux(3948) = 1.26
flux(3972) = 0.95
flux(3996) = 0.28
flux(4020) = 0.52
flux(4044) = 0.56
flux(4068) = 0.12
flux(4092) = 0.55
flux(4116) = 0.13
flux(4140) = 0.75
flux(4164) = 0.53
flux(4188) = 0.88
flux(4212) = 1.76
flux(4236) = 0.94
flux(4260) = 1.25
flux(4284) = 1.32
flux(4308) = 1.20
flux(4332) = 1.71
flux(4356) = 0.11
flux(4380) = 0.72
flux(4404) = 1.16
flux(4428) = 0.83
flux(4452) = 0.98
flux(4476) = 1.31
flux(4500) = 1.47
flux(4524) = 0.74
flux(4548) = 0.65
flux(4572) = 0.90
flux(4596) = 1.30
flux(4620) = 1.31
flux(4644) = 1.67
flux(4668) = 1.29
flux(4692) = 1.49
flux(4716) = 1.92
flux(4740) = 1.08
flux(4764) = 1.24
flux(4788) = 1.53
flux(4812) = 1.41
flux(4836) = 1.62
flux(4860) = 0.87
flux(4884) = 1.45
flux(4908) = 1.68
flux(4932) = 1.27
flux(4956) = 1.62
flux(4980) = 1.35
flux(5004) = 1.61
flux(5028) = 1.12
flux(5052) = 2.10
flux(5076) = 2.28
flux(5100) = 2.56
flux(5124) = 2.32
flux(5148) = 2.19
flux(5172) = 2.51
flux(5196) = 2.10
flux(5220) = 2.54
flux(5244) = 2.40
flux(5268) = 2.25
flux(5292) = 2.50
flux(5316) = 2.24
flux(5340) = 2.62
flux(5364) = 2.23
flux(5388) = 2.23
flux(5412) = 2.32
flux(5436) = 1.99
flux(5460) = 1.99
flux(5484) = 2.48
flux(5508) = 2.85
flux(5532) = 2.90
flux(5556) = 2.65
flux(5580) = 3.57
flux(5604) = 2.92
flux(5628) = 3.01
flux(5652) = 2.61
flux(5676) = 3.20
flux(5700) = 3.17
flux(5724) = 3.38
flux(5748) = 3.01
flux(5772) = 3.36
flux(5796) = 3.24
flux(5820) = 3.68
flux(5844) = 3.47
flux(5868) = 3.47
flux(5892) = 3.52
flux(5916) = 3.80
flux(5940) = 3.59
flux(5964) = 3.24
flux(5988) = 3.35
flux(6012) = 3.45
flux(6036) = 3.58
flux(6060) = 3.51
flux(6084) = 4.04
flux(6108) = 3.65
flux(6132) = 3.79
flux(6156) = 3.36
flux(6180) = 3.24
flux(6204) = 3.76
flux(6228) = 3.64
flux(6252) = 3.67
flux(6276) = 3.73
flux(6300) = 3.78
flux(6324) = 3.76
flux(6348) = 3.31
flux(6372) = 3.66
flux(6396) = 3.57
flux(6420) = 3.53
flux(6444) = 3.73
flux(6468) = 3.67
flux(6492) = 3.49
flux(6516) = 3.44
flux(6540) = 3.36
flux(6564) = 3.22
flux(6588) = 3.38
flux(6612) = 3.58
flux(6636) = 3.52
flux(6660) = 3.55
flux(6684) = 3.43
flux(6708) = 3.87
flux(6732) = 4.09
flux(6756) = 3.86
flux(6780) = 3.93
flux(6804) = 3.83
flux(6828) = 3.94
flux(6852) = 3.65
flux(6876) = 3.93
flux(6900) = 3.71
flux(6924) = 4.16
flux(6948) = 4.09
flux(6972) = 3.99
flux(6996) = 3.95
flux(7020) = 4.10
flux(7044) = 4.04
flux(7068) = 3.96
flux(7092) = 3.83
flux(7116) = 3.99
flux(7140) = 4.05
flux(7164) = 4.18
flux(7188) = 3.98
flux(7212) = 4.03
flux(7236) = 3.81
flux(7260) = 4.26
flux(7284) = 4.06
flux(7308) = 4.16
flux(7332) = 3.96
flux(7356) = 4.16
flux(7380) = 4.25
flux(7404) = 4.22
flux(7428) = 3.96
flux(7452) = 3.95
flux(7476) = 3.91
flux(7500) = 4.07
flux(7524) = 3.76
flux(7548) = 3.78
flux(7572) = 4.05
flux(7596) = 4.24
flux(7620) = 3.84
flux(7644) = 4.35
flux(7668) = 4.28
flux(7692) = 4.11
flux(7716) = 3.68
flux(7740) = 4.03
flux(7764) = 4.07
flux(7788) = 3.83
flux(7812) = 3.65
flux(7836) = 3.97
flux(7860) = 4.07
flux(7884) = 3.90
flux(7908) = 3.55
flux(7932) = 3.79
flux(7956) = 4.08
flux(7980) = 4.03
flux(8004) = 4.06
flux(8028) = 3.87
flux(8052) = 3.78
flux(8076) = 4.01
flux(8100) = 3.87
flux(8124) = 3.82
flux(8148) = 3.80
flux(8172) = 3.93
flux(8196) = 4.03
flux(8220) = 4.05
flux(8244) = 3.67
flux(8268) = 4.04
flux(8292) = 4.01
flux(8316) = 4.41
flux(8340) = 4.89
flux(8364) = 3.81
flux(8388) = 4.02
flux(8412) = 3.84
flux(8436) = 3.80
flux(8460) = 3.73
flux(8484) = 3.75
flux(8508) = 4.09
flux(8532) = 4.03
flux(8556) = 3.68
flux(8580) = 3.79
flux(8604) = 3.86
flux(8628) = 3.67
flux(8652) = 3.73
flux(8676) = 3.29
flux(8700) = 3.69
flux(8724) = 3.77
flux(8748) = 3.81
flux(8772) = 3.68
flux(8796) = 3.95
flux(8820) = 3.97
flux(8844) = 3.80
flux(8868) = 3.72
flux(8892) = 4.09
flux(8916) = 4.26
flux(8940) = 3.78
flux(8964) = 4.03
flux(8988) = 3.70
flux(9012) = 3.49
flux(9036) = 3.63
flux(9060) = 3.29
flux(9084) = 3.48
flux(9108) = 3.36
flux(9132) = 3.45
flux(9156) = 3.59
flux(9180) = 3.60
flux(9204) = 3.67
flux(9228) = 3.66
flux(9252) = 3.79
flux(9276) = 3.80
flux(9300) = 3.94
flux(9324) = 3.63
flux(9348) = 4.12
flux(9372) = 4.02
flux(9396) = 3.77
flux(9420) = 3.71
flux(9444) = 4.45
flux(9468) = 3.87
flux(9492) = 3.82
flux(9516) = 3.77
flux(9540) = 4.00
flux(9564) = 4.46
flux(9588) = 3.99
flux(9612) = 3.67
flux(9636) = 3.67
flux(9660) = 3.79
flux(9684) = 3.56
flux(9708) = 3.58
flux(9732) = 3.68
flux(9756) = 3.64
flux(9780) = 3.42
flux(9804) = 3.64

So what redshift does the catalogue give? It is 0.27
